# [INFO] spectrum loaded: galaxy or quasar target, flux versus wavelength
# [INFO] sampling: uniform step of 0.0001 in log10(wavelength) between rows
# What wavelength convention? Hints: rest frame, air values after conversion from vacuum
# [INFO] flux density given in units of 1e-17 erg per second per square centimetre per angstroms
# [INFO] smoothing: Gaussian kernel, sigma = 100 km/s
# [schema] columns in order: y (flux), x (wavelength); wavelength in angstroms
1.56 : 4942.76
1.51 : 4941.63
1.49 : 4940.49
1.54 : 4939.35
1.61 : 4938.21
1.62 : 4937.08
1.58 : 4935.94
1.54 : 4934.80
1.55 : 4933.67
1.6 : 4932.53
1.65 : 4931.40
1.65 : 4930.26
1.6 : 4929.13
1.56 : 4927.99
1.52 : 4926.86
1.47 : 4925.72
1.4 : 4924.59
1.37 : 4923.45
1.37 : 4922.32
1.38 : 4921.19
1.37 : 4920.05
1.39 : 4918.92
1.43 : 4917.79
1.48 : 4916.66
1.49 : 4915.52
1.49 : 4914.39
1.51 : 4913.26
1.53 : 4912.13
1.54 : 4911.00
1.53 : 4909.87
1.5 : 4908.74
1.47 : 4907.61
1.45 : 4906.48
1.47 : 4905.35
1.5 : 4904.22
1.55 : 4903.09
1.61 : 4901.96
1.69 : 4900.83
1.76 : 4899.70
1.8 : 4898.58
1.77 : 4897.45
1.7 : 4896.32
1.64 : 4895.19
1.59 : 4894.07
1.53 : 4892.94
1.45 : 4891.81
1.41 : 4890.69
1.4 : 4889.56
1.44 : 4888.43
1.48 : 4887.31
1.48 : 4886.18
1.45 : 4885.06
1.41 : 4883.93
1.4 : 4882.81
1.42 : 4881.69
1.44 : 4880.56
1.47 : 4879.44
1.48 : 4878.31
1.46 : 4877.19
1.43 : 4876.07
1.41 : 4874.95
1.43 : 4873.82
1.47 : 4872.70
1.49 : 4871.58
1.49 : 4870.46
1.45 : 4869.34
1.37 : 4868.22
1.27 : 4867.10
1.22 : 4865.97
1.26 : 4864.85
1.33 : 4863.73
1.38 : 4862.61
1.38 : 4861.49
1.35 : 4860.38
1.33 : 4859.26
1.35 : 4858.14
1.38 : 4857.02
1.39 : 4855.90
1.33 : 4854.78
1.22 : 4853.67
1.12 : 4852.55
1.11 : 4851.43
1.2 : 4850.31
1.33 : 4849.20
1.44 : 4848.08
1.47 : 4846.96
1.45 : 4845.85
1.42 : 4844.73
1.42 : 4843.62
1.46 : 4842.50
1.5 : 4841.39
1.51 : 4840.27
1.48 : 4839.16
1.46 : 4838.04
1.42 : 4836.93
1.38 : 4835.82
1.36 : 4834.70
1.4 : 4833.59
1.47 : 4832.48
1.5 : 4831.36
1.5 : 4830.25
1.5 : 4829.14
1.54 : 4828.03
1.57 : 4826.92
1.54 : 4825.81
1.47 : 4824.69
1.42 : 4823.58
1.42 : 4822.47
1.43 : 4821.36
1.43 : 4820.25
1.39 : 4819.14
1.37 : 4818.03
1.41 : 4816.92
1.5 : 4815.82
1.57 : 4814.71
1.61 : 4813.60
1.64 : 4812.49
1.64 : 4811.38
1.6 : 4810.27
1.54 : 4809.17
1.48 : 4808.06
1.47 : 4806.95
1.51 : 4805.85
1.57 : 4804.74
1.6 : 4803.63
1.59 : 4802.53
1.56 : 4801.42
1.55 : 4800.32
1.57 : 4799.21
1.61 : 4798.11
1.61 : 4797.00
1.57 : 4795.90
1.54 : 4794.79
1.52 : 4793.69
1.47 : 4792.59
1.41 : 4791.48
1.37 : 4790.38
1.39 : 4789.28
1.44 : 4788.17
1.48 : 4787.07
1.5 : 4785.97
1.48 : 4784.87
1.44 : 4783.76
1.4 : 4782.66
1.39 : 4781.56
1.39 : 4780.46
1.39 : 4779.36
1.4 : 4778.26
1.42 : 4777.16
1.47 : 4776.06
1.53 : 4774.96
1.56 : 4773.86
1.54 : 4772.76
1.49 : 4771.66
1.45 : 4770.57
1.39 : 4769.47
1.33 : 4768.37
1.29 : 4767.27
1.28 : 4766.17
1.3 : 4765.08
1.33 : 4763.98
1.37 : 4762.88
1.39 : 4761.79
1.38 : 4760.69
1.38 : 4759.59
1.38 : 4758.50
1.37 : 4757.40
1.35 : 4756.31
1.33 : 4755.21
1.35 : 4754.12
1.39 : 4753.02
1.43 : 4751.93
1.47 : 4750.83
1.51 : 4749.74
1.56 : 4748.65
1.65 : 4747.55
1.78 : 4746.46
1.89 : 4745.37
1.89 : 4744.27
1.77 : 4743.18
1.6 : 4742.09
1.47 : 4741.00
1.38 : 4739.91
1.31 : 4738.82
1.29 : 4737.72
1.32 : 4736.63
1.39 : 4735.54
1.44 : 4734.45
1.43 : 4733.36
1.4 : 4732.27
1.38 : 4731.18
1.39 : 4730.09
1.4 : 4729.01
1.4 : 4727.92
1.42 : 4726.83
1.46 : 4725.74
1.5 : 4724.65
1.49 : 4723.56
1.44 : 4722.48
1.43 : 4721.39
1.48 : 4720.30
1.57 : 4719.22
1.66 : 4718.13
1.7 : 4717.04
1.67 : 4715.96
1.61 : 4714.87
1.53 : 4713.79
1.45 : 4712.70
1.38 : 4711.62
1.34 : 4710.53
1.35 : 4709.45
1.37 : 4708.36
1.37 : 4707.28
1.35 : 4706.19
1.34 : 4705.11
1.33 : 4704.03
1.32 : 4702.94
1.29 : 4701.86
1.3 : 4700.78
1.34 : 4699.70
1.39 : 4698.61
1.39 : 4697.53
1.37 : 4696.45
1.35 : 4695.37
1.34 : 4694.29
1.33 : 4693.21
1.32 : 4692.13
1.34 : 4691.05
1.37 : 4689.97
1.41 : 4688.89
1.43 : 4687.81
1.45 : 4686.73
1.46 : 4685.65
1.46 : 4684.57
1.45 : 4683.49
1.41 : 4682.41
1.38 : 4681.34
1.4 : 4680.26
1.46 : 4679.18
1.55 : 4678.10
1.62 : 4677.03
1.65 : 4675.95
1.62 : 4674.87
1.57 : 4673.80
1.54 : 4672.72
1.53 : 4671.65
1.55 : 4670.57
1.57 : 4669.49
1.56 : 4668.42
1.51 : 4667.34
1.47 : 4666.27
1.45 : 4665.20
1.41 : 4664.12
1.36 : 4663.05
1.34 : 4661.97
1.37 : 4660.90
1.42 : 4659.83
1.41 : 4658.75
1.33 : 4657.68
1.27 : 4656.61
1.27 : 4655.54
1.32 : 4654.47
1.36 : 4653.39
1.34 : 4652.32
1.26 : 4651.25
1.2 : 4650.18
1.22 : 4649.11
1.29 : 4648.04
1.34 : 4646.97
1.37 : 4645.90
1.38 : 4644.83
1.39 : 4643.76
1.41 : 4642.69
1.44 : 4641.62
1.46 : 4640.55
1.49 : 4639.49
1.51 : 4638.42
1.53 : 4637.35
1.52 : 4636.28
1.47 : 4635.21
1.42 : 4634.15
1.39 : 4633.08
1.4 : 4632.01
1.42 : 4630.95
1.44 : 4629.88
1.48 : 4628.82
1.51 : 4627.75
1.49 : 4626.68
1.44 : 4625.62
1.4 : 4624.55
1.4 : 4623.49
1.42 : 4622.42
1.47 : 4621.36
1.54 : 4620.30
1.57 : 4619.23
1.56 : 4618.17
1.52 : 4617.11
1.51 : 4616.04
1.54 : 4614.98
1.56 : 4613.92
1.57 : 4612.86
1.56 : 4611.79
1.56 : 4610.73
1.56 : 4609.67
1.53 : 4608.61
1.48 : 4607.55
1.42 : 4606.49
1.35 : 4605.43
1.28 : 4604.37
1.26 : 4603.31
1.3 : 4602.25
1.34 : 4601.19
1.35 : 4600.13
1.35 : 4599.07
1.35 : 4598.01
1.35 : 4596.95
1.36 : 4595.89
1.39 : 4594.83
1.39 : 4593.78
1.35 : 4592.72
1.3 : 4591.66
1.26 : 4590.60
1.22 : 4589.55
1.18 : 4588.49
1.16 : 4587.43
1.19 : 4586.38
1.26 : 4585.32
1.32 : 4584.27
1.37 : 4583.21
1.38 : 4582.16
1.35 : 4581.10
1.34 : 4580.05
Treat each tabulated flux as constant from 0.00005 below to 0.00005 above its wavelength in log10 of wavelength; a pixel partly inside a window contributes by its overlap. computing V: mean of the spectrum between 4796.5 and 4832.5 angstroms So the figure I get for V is 1.52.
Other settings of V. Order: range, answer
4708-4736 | 1.47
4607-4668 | 1.43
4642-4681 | 1.42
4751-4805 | 1.44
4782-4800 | 1.49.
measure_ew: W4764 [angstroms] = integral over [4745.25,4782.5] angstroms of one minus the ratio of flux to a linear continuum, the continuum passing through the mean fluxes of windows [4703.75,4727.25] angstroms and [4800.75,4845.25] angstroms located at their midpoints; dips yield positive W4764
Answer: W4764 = 1.1 angstroms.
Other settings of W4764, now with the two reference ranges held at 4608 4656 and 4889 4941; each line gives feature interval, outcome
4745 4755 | -0.4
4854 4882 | 2.4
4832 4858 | 2.3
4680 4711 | 1.9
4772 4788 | 0.4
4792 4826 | -0.5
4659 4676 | -0.4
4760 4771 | 1.0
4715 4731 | -0.3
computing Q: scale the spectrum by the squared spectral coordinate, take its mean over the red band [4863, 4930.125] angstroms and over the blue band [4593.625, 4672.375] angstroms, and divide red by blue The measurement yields 1.2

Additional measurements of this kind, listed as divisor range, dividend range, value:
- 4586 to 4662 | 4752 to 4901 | 1.13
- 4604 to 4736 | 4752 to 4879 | 1.06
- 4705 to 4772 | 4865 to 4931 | 1.09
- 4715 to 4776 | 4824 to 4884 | 1.00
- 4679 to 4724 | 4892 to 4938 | 1.19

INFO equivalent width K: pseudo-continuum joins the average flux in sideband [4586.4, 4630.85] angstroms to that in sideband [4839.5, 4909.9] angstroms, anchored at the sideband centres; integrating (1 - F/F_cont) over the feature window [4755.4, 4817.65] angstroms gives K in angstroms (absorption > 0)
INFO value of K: -1.5 angstroms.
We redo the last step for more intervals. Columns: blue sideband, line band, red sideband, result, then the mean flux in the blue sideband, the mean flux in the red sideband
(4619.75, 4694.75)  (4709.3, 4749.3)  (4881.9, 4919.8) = -1.3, 1.43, 1.52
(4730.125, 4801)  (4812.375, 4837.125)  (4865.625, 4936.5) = 0.1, 1.46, 1.5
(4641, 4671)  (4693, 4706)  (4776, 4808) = 0.7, 1.38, 1.49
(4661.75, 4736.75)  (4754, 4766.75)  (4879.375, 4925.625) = 1.0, 1.44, 1.5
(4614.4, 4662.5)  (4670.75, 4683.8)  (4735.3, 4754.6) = -0.6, 1.41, 1.53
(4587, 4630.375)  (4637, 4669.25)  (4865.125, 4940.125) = 1.0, 1.42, 1.5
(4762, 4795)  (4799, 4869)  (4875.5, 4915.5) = 1.6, 1.42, 1.52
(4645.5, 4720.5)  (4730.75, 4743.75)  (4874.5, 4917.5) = 0.1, 1.42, 1.52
